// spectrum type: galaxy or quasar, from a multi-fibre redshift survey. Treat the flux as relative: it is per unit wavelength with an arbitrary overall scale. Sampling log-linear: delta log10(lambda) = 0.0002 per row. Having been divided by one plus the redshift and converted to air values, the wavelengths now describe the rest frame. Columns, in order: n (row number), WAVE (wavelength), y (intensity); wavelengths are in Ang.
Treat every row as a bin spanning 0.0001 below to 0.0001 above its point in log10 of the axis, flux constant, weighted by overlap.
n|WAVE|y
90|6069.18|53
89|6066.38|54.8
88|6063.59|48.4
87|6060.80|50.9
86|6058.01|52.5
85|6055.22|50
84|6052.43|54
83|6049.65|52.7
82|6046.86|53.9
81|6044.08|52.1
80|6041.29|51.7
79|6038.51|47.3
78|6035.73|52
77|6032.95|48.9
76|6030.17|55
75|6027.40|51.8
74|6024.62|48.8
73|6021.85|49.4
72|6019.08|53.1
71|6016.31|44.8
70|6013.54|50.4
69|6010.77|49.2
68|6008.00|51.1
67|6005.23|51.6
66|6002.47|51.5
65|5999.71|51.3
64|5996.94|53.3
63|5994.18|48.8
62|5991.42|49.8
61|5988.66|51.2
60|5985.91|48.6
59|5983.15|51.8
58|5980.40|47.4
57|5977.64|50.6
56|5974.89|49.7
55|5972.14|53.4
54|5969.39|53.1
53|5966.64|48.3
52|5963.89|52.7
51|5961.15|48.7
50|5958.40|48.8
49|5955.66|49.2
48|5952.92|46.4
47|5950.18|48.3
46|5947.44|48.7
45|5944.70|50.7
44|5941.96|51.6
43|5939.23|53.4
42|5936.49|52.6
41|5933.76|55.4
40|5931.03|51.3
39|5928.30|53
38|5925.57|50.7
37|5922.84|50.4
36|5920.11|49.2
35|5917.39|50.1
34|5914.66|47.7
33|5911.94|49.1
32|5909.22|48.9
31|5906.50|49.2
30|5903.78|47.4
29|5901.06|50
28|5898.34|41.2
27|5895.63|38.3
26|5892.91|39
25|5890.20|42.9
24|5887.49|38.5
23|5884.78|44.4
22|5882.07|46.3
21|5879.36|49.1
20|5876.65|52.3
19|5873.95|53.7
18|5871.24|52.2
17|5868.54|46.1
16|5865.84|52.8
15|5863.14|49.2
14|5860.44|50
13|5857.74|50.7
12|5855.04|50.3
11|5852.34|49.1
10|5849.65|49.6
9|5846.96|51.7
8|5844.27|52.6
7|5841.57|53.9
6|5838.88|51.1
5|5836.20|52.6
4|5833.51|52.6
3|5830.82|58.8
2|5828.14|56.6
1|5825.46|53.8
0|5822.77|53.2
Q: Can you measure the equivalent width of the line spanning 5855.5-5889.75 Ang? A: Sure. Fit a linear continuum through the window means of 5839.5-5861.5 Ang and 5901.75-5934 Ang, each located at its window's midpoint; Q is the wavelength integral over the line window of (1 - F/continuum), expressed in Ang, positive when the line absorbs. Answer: 1.4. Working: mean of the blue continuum 51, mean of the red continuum 50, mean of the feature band 48.7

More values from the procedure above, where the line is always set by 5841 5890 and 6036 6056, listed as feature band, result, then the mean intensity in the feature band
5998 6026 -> 0.62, 50.2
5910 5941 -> -0.61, 51.1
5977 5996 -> 0.43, 49.8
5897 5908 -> 0.63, 47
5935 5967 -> 0.29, 50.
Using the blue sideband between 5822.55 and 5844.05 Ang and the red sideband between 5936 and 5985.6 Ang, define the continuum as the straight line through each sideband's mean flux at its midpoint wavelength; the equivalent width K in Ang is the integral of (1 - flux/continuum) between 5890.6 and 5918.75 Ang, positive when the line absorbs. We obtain 3.2 Ang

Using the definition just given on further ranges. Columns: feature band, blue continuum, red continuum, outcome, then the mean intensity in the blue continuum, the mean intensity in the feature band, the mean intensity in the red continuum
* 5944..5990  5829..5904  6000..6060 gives 0.3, 48.9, 49.9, 51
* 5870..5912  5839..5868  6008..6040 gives 3.6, 50.8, 46.3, 50.1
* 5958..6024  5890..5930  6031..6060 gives -0.7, 47.3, 50.4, 51.6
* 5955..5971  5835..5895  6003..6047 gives -0.1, 48.9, 50.2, 50.6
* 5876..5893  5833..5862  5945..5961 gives 1.9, 51.2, 44.7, 48.5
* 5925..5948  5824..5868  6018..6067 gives -0.1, 52.1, 52.1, 51.5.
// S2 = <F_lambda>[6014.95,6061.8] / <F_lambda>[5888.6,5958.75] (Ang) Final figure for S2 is 1.05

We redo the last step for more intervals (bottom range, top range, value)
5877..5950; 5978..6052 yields 1.05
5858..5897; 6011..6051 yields 1.08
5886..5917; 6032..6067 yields 1.15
